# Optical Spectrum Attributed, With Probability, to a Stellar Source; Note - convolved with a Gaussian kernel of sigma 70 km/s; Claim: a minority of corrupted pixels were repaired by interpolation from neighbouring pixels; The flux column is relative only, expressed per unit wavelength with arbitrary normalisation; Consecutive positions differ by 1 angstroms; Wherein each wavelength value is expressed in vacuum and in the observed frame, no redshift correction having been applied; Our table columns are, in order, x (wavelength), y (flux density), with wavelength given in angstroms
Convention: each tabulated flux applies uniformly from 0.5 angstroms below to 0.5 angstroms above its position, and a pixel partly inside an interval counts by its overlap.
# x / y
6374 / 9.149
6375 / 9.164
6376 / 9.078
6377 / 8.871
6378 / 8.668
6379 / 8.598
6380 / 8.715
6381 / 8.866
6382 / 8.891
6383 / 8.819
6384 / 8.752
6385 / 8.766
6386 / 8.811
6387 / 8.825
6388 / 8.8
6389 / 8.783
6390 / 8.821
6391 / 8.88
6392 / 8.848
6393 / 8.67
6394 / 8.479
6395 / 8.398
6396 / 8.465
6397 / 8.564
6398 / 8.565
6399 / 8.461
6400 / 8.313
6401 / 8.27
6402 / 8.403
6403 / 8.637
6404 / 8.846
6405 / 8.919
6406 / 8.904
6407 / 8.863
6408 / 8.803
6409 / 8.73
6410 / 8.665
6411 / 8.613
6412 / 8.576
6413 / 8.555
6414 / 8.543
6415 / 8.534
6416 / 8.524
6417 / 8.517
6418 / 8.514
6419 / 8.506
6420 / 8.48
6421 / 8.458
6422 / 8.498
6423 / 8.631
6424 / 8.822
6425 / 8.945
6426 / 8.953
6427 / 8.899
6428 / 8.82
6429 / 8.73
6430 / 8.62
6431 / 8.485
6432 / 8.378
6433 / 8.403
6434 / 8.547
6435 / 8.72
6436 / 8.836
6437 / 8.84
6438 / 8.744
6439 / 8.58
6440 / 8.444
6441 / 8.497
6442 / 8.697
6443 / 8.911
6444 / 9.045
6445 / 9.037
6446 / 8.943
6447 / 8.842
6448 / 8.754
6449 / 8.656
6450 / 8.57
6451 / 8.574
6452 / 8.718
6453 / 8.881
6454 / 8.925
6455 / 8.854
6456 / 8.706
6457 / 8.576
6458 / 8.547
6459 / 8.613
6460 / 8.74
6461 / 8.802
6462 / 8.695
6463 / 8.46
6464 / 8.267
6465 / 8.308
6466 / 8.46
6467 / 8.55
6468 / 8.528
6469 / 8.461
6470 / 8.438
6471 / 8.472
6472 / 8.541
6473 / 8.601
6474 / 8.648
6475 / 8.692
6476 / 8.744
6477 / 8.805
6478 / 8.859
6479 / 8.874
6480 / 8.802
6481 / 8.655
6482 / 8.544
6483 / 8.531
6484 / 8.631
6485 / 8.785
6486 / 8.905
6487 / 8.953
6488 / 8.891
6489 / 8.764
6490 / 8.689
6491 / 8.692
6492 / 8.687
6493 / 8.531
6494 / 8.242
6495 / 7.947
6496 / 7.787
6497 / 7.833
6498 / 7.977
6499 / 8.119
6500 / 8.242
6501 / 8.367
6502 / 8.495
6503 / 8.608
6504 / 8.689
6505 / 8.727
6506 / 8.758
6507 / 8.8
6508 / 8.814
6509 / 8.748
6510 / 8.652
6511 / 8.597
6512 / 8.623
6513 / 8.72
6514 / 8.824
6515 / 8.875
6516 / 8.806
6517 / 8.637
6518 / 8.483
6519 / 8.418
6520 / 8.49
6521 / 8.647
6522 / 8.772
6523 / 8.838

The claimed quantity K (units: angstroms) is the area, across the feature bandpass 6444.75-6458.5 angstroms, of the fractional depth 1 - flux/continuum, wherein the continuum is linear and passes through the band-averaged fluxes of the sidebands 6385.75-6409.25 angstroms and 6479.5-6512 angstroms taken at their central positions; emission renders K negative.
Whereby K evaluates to -0.2 angstroms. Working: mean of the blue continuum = 8.67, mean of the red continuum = 8.55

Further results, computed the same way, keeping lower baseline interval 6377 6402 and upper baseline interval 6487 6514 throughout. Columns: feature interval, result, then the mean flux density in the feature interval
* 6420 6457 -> -0.50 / 8.72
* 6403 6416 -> -0.10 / 8.7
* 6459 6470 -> 0.05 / 8.53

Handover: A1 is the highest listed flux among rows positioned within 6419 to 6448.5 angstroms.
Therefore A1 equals 9.045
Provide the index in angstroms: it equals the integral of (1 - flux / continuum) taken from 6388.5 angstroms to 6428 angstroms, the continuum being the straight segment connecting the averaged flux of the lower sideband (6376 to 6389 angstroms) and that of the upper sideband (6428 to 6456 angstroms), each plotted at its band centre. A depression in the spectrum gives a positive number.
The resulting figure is 0.5 angstroms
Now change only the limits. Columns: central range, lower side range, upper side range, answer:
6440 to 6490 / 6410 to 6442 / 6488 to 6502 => -1.4 angstroms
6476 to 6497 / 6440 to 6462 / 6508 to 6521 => 0.2 angstroms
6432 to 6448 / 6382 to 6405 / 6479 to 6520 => -0.2 angstroms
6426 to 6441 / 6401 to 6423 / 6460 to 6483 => -0.1 angstroms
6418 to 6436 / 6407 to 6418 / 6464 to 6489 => 0.0 angstroms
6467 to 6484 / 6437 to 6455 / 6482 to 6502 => -0.1 angstroms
